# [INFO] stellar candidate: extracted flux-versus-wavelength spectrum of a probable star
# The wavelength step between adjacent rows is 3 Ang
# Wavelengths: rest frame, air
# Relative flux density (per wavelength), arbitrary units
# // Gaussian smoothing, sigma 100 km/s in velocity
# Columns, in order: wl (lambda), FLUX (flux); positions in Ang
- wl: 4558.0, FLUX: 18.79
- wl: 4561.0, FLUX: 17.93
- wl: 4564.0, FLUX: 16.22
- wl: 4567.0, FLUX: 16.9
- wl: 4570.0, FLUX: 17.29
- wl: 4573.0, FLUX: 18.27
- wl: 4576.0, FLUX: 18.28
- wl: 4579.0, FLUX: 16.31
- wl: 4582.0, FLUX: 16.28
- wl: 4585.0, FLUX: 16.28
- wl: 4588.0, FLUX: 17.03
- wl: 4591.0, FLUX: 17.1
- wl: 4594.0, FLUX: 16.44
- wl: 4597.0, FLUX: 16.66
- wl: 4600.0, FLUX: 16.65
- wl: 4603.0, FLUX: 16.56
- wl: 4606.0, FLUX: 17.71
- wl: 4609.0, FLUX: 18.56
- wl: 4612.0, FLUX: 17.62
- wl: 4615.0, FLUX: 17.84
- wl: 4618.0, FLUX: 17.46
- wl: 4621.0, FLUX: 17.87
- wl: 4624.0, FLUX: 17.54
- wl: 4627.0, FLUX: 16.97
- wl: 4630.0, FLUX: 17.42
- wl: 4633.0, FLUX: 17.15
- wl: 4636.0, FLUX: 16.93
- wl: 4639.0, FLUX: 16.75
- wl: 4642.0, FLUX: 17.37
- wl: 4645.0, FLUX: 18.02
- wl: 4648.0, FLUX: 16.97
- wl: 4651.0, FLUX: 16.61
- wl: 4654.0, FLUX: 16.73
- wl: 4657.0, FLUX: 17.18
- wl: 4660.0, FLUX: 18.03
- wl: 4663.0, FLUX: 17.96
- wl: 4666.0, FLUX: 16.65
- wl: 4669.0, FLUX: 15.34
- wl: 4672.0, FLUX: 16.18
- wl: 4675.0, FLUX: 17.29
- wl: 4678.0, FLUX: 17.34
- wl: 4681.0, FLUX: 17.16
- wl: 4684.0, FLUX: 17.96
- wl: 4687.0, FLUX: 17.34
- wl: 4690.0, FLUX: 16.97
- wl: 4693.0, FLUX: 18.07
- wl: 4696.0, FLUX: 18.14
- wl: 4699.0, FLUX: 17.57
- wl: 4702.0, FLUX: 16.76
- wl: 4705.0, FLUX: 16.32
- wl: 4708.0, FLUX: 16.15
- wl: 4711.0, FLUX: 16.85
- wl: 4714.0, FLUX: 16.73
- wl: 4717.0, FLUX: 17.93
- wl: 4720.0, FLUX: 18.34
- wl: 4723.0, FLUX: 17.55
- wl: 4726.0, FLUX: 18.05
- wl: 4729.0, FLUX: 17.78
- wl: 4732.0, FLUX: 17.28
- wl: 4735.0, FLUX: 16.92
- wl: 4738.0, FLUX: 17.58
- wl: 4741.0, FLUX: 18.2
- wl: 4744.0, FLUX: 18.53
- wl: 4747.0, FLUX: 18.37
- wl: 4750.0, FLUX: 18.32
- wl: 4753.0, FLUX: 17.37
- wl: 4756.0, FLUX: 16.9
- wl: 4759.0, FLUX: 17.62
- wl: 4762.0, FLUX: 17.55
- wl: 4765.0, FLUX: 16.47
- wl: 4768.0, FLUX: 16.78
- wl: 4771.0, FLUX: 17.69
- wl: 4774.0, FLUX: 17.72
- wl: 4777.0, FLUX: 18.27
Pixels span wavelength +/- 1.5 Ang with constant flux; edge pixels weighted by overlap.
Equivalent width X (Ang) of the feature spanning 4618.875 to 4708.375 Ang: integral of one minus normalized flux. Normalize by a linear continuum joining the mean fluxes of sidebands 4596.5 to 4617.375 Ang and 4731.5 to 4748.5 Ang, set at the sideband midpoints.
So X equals 2.14 Ang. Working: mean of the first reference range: 17.4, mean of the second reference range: 17.8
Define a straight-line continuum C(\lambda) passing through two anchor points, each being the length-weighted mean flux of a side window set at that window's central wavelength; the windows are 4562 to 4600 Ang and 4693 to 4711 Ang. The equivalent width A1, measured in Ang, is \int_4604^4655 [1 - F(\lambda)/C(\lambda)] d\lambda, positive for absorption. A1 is -1.2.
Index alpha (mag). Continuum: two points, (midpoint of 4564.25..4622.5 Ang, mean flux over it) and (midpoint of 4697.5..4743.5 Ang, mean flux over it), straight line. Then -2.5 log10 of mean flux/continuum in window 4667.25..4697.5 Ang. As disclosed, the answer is 0.01 mag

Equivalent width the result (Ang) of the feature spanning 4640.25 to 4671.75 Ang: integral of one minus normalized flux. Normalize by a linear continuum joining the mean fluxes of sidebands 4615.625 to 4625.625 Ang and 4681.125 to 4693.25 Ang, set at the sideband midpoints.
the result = 0.9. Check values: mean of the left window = 17.6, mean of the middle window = 17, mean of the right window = 17.5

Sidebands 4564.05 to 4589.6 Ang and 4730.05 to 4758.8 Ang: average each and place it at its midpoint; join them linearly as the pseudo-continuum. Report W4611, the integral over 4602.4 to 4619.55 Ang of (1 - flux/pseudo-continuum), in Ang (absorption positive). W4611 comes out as -0.51 Ang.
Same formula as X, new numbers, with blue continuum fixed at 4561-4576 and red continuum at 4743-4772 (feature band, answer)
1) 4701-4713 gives 0.7 Ang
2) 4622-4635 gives 0.1 Ang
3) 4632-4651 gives 0.3 Ang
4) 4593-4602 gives 0.4 Ang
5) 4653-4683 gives 0.8 Ang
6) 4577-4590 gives 0.6 Ang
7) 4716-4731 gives -0.3 Ang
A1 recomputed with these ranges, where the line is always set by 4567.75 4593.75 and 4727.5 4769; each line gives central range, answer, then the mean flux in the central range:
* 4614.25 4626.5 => -0.3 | 17.6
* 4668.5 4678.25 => 0.4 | 16.6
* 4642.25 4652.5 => 0.0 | 17.2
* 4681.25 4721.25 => 0.3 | 17.3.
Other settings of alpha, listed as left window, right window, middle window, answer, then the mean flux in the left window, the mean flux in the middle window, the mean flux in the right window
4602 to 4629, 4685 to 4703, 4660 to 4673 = 0.05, 17.6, 16.7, 17.5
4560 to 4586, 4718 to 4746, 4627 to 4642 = 0.02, 17.1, 17.1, 17.8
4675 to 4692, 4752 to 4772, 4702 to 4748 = -0.01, 17.4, 17.5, 17.2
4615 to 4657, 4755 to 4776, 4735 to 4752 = -0.05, 17.2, 18.1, 17.3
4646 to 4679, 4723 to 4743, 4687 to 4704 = -0.01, 16.9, 17.5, 17.7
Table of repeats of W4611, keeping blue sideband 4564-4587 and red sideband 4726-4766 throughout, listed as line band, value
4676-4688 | 0.0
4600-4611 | -0.2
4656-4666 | -0.1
